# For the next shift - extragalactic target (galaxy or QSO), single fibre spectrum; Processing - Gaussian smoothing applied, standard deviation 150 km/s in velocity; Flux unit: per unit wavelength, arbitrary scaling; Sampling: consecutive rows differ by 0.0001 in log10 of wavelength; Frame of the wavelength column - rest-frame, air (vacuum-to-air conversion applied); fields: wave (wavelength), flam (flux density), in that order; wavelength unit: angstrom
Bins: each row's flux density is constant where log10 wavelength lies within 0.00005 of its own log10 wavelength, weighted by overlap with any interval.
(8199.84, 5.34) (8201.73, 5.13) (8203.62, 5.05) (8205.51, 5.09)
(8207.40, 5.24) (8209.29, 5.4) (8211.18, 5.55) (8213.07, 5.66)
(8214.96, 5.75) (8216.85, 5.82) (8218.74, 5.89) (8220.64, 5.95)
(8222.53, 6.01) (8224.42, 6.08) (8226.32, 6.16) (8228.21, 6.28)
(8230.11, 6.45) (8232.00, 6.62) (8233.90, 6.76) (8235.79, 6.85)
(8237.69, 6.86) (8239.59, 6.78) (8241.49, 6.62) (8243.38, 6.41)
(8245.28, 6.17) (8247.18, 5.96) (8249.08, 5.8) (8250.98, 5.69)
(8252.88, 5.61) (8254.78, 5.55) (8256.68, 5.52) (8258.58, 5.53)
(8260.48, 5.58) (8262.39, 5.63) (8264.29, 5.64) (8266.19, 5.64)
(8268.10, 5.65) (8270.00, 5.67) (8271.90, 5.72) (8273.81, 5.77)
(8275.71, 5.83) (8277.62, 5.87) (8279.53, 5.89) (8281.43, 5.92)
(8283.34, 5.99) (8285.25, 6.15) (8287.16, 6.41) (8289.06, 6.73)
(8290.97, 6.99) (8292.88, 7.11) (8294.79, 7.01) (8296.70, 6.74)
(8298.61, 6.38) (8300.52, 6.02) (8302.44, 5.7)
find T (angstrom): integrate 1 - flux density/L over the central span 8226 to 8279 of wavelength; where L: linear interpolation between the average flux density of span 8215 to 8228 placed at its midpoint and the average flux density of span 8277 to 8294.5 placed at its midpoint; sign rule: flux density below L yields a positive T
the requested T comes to 1.3 angstrom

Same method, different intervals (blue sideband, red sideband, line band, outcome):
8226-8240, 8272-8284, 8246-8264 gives 1.7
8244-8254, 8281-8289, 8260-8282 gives 1.2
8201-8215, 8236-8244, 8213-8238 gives -0.6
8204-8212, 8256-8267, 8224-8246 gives -4.3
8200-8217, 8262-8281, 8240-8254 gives -1.1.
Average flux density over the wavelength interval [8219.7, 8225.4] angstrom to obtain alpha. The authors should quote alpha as 6.01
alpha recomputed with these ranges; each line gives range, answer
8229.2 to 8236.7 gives 6.68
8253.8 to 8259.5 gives 5.54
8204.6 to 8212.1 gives 5.32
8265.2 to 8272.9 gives 5.67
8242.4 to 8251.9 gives 6.01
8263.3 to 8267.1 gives 5.65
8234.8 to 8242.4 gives 6.78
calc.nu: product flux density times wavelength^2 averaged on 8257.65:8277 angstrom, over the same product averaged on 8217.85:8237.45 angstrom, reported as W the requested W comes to 0.90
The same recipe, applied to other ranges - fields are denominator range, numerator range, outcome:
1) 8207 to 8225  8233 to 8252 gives 1.12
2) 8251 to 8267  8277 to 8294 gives 1.14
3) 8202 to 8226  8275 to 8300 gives 1.16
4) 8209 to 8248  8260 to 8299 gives 1.00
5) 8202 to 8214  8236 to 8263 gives 1.14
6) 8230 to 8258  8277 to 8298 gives 1.05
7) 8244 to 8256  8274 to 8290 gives 1.06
